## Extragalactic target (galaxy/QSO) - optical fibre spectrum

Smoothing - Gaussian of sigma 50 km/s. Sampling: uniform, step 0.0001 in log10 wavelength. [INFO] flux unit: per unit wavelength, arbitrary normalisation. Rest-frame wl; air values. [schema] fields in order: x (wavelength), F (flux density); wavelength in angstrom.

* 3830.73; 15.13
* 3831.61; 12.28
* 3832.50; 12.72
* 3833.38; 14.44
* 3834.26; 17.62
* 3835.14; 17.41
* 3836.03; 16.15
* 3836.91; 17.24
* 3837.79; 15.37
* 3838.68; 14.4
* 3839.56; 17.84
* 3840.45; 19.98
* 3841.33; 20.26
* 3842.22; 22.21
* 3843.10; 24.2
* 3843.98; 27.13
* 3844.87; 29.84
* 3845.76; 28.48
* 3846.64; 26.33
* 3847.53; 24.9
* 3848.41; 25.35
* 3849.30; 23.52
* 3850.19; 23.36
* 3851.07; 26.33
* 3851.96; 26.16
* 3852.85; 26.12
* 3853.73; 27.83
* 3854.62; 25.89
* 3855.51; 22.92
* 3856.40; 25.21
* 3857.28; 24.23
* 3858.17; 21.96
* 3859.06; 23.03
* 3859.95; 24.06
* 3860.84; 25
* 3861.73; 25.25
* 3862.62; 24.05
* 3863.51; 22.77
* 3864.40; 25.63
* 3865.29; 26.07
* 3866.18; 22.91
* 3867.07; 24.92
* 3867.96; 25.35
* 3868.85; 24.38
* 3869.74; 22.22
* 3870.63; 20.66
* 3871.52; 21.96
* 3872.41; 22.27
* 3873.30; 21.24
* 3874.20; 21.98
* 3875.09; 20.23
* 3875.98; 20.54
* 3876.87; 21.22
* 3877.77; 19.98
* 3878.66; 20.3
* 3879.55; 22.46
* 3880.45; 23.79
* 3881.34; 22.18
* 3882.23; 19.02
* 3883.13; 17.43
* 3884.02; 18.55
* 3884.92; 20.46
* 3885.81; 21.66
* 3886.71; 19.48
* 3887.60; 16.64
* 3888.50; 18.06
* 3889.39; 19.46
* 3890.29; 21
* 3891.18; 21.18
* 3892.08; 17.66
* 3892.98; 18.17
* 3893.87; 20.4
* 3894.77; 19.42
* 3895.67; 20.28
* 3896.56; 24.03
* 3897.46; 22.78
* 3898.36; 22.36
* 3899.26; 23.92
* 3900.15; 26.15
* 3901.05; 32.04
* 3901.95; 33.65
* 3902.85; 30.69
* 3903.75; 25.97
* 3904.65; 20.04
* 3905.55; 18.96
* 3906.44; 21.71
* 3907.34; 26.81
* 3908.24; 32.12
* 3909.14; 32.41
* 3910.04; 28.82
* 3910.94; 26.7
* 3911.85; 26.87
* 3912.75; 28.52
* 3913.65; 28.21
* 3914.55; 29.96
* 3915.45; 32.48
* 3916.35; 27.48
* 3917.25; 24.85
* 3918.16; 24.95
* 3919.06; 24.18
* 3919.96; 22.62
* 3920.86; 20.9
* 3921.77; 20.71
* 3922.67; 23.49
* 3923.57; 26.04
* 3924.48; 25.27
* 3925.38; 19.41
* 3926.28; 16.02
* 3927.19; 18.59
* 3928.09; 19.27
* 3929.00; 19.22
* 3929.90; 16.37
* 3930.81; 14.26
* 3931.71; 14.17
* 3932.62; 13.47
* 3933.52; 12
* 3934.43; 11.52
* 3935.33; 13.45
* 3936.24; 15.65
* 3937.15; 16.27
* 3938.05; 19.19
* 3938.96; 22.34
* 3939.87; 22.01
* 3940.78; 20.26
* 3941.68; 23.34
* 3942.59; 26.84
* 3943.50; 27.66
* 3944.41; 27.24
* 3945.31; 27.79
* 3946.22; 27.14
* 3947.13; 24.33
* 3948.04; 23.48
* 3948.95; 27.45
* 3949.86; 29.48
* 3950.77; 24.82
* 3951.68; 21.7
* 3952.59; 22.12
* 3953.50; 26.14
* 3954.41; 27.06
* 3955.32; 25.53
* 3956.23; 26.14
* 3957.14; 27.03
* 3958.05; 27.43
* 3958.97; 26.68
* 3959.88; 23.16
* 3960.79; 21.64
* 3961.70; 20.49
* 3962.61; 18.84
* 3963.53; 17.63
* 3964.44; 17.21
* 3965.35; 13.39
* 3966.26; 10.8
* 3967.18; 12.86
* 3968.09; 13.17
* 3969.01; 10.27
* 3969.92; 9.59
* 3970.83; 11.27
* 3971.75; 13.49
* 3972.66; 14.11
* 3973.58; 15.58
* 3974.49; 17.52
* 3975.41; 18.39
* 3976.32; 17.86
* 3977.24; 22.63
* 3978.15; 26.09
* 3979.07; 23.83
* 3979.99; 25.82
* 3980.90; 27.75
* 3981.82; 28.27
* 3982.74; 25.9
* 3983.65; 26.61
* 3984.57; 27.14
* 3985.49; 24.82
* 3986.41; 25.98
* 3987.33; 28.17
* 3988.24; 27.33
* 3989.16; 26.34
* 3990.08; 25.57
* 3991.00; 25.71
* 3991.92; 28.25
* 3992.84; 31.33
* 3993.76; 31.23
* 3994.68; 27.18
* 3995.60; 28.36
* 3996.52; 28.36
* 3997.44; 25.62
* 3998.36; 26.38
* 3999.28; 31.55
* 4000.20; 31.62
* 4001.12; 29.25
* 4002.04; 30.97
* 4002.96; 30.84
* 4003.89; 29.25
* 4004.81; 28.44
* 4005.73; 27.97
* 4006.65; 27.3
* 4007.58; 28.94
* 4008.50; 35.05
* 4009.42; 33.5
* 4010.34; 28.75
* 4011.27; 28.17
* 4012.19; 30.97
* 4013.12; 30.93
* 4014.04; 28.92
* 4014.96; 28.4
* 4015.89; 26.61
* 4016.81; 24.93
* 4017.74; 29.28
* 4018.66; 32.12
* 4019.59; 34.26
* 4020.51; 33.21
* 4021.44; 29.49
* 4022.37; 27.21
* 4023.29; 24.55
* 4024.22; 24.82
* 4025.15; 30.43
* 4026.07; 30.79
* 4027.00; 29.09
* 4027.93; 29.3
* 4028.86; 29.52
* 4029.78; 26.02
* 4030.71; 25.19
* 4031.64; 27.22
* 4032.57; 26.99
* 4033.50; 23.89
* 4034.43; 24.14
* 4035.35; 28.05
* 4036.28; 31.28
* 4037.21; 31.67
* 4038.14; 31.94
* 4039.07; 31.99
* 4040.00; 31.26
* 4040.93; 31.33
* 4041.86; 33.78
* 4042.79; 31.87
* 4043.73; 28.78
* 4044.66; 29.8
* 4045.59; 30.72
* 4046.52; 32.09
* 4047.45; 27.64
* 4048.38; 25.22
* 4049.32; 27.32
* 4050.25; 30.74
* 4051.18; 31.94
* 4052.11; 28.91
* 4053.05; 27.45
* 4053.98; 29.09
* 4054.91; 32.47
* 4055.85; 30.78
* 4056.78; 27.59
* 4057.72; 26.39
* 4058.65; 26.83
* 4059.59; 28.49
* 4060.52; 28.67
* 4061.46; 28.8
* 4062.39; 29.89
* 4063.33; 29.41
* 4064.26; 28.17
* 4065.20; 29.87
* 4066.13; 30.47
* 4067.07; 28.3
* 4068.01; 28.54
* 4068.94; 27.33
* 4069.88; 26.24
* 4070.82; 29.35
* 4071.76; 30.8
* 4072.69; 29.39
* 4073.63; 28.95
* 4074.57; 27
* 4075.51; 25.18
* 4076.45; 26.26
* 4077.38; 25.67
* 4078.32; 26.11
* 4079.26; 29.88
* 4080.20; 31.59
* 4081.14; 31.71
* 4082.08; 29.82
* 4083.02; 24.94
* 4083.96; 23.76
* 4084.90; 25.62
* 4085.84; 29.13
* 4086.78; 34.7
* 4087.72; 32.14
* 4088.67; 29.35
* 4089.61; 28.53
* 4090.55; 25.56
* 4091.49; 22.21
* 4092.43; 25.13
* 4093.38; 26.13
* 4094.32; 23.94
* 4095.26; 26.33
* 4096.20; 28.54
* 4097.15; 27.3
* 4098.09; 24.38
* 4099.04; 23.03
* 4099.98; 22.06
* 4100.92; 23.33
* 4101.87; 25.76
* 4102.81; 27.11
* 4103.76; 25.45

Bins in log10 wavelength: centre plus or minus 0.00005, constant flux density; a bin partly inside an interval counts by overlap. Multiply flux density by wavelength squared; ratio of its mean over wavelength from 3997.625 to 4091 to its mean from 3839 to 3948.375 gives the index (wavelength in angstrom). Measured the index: 1.37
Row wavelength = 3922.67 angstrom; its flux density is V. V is 23.49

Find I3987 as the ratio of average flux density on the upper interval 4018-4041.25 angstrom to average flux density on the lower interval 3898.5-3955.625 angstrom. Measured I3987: 1.23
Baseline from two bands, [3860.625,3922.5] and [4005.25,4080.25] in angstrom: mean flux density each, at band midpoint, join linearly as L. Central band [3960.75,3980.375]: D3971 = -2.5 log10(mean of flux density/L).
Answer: 0.49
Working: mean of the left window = 23.4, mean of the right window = 29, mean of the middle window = 16.8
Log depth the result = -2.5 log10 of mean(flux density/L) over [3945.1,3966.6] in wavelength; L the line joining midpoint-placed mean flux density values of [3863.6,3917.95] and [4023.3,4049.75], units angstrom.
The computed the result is 0.12 mag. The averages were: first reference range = 23.5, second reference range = 28.9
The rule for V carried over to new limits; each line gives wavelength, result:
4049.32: 27.32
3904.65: 20.04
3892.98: 18.17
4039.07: 31.99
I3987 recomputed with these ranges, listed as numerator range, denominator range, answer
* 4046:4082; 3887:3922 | 1.17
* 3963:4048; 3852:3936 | 1.17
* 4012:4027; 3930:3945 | 1.55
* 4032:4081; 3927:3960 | 1.32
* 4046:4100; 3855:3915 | 1.20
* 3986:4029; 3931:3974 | 1.45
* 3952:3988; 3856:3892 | 0.96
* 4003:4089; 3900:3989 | 1.29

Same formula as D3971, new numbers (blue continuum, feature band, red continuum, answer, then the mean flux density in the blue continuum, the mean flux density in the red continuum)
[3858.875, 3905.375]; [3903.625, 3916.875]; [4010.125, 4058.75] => -0.15 mag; 22.4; 29.1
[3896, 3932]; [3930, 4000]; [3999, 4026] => 0.22 mag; 24.4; 29.6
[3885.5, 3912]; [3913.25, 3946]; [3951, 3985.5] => 0.05 mag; 23.6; 20.7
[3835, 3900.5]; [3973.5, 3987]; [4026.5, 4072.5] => 0.11 mag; 22.2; 29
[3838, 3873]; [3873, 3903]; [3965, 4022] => 0.13 mag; 23.9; 25.4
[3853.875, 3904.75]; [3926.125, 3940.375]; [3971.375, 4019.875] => 0.43 mag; 22.6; 27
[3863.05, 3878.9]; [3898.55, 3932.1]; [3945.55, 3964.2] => -0.04 mag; 22.5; 24.4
